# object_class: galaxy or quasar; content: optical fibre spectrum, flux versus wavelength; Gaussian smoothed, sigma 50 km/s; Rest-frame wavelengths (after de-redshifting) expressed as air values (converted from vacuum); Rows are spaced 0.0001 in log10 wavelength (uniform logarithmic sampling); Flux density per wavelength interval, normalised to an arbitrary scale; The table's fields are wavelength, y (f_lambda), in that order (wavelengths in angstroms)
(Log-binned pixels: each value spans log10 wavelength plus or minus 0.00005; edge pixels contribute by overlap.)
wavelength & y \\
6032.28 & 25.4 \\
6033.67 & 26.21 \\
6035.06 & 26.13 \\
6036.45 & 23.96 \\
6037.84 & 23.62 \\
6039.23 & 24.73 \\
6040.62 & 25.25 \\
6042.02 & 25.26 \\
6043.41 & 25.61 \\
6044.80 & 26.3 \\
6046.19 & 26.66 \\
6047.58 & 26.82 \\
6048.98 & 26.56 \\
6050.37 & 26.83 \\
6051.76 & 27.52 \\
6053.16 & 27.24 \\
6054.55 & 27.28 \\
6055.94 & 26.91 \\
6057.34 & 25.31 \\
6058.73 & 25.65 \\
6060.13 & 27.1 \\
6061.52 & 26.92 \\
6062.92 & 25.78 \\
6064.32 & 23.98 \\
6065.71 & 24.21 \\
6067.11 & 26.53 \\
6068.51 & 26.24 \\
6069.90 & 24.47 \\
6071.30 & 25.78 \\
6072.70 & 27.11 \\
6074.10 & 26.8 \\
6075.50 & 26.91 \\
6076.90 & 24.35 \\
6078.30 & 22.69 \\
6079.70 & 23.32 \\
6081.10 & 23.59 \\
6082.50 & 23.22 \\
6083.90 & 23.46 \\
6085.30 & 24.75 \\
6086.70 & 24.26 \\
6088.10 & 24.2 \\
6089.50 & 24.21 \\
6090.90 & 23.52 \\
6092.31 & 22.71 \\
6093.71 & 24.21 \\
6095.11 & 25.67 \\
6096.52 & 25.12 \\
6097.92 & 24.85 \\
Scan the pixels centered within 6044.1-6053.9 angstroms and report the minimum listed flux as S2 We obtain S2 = 26.3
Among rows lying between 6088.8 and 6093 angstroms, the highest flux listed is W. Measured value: 24.21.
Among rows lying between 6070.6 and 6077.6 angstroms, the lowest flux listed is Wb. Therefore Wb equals 24.35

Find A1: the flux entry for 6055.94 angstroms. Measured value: 26.91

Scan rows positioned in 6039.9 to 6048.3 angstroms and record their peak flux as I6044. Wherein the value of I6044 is 26.82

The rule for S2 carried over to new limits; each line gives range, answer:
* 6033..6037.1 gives 23.96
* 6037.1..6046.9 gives 23.62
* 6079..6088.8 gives 23.22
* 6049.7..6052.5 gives 26.83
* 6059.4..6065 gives 23.98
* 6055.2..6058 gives 25.31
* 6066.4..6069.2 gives 26.24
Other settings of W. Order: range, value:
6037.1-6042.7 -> 25.26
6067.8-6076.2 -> 27.11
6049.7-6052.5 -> 27.52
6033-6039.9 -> 26.21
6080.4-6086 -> 24.75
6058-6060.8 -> 27.1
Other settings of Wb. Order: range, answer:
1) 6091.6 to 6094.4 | 22.71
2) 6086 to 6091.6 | 23.52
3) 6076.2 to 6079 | 22.69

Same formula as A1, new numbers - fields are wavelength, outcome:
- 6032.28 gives 25.4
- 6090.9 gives 23.52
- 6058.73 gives 25.65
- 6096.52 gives 25.12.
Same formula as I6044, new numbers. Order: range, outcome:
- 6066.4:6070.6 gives 26.53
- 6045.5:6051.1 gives 26.83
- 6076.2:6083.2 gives 24.35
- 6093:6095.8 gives 25.67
